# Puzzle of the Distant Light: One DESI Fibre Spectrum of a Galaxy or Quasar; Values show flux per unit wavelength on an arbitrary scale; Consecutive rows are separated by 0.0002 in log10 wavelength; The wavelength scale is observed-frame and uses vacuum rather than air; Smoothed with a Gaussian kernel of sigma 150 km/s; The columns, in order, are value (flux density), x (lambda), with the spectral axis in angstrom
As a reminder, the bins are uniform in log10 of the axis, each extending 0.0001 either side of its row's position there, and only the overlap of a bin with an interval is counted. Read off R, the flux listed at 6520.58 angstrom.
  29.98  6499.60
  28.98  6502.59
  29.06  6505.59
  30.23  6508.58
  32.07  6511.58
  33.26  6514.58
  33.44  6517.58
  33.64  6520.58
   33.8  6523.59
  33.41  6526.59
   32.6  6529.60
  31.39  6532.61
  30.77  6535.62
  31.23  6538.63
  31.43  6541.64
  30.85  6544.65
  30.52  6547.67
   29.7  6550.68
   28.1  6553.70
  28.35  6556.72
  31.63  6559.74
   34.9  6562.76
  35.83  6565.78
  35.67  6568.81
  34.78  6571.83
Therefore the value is 33.64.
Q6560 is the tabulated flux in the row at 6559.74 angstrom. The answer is 31.63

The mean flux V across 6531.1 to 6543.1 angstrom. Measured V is 31.2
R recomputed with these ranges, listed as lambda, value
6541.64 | 31.43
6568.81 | 35.67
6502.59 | 28.98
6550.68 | 29.7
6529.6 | 32.6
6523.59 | 33.8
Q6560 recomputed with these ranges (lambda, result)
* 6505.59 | 29.06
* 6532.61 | 31.39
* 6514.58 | 33.26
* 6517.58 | 33.44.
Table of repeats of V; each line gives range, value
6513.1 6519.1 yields 33.4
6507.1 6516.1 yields 31.9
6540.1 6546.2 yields 31.1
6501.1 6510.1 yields 29.4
